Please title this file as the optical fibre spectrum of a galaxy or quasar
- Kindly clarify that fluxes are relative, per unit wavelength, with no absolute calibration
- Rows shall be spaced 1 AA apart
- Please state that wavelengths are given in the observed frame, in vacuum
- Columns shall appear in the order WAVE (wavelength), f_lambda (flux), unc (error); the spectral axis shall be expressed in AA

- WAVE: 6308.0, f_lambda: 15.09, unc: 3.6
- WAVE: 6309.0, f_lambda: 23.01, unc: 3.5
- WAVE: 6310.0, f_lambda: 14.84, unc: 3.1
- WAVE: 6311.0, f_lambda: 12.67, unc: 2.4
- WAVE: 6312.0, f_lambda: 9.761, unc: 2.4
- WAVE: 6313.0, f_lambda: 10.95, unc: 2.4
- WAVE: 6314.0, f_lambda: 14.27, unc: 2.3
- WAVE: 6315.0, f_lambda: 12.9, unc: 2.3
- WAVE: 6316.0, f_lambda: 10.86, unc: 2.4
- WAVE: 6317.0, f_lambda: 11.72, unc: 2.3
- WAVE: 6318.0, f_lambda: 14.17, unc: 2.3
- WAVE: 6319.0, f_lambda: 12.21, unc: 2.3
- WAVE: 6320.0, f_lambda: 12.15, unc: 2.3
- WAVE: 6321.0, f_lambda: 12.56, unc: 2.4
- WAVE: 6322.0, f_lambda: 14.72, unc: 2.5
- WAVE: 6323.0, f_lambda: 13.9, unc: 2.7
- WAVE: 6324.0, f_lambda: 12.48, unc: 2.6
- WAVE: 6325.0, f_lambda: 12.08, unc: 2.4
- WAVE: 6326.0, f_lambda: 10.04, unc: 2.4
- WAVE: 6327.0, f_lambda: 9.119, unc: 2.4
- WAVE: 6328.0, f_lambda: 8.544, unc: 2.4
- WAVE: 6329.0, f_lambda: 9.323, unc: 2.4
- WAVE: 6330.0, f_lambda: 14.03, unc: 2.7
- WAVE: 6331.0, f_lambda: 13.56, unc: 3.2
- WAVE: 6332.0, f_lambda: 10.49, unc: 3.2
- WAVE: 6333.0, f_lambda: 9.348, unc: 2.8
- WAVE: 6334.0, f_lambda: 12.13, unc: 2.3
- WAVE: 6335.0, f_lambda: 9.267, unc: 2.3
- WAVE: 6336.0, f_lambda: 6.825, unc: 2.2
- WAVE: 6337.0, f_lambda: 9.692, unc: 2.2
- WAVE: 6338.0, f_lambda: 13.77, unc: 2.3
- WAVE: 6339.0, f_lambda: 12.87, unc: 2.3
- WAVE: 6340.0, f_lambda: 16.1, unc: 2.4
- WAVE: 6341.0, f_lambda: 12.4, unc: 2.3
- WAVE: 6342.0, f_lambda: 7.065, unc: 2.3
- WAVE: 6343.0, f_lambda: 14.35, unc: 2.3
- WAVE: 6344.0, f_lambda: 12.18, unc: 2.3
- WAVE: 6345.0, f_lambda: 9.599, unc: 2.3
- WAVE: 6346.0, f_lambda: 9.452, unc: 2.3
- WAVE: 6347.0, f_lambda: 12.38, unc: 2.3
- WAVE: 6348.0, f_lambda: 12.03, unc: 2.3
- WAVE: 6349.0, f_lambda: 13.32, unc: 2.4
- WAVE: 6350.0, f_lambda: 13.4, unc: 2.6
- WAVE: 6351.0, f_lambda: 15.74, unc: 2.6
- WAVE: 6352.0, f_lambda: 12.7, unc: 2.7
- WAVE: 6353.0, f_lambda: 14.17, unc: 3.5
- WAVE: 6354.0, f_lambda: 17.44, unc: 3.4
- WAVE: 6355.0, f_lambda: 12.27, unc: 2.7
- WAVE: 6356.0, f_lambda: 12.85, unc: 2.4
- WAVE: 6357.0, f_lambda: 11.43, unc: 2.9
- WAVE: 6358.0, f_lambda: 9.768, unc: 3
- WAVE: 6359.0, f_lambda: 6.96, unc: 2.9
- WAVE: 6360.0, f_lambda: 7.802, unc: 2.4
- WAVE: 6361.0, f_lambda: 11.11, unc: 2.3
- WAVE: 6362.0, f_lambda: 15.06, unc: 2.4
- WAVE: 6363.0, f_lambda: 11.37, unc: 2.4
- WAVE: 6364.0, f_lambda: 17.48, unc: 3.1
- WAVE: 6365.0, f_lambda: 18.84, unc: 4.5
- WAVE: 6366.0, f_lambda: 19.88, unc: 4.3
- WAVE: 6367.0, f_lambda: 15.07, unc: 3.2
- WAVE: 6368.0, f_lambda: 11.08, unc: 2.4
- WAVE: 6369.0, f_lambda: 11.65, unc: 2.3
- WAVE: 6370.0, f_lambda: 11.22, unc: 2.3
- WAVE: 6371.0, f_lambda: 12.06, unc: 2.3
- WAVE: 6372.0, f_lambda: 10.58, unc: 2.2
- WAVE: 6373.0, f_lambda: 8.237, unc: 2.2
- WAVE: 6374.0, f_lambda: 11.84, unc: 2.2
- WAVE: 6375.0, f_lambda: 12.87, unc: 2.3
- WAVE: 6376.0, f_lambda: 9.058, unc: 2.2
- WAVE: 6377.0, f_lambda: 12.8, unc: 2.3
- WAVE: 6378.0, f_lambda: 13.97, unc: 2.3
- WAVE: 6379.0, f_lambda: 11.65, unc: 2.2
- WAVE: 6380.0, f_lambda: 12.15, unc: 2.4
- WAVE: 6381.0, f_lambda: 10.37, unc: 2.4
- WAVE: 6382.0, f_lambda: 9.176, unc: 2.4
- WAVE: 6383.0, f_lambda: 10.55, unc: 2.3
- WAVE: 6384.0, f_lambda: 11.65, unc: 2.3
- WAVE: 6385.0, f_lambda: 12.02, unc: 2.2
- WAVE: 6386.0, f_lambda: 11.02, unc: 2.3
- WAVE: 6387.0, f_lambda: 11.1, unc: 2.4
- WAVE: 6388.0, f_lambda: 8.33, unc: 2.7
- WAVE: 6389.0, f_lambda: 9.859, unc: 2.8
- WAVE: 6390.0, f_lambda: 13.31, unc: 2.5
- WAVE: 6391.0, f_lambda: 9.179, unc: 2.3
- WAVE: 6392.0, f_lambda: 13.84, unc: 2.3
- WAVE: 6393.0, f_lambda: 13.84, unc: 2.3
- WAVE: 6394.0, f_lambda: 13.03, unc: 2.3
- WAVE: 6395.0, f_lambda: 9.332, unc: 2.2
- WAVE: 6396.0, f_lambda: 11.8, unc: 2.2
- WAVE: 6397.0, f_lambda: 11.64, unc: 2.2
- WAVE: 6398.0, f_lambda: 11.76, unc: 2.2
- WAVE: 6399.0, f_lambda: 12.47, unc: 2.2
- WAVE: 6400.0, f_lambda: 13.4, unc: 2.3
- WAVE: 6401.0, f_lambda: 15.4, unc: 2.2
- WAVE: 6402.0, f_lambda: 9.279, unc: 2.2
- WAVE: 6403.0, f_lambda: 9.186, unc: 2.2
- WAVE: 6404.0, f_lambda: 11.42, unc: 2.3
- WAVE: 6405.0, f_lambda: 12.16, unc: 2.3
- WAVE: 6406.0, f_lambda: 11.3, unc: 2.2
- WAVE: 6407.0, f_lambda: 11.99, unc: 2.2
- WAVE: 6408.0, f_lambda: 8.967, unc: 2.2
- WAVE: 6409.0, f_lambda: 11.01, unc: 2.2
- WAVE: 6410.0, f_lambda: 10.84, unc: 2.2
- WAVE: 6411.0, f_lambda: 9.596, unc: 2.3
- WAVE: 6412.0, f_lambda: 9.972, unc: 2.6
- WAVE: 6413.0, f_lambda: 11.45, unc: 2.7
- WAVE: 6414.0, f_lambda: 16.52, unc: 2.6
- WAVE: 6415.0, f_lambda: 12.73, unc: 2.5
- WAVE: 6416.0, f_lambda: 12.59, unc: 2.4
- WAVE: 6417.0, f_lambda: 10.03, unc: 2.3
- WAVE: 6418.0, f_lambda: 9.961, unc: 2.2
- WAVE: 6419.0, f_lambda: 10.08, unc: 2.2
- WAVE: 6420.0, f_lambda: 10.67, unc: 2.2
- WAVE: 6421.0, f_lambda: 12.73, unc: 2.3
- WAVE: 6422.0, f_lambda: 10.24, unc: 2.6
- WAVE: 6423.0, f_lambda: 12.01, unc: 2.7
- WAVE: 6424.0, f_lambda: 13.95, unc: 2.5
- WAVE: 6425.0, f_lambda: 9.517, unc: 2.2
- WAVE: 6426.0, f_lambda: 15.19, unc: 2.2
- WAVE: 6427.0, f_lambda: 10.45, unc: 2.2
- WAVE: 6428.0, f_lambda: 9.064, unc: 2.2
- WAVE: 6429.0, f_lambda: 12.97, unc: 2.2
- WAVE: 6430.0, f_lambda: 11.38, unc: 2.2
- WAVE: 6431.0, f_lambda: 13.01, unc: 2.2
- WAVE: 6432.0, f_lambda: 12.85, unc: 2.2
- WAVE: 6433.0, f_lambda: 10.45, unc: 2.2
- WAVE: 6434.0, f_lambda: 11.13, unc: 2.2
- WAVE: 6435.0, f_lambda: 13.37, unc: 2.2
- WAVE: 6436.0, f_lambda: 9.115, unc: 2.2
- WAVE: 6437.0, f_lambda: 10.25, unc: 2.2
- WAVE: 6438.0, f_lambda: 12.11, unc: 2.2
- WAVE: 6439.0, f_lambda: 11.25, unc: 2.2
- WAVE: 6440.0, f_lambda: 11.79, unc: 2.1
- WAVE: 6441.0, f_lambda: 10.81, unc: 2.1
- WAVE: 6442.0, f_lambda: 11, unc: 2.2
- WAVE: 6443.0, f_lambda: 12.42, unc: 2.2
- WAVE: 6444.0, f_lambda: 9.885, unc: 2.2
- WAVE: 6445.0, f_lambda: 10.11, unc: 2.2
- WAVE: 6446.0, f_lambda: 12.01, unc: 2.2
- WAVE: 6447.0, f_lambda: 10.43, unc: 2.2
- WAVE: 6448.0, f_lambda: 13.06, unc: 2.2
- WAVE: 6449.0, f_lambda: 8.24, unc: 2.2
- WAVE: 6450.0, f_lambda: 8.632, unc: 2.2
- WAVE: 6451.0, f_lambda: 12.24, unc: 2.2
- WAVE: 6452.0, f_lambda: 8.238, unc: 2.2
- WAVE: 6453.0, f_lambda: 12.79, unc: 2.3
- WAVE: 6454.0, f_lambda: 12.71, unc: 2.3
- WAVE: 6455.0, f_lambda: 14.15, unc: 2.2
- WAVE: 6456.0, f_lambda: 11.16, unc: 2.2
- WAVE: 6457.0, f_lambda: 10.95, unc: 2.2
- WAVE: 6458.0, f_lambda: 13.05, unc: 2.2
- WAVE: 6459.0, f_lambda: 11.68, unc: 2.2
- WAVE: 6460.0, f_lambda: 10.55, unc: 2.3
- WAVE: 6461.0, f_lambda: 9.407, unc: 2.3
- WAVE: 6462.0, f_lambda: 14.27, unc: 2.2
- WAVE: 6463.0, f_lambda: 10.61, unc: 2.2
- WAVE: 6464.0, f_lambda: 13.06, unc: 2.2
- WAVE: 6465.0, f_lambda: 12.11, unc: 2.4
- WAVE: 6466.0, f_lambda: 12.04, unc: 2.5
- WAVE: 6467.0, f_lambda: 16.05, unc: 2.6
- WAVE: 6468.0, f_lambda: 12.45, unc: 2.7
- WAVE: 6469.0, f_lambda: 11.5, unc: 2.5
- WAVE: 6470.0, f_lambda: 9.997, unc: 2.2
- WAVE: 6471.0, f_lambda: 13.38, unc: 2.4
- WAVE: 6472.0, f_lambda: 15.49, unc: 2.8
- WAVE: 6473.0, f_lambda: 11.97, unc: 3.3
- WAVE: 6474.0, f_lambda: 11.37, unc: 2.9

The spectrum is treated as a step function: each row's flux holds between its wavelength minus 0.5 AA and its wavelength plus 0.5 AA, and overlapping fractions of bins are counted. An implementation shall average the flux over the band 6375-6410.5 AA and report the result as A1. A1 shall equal 11.4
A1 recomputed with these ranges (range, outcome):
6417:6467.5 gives 11.5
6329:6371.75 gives 12.3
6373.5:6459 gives 11.4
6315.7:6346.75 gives 11.5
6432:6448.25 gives 11.2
